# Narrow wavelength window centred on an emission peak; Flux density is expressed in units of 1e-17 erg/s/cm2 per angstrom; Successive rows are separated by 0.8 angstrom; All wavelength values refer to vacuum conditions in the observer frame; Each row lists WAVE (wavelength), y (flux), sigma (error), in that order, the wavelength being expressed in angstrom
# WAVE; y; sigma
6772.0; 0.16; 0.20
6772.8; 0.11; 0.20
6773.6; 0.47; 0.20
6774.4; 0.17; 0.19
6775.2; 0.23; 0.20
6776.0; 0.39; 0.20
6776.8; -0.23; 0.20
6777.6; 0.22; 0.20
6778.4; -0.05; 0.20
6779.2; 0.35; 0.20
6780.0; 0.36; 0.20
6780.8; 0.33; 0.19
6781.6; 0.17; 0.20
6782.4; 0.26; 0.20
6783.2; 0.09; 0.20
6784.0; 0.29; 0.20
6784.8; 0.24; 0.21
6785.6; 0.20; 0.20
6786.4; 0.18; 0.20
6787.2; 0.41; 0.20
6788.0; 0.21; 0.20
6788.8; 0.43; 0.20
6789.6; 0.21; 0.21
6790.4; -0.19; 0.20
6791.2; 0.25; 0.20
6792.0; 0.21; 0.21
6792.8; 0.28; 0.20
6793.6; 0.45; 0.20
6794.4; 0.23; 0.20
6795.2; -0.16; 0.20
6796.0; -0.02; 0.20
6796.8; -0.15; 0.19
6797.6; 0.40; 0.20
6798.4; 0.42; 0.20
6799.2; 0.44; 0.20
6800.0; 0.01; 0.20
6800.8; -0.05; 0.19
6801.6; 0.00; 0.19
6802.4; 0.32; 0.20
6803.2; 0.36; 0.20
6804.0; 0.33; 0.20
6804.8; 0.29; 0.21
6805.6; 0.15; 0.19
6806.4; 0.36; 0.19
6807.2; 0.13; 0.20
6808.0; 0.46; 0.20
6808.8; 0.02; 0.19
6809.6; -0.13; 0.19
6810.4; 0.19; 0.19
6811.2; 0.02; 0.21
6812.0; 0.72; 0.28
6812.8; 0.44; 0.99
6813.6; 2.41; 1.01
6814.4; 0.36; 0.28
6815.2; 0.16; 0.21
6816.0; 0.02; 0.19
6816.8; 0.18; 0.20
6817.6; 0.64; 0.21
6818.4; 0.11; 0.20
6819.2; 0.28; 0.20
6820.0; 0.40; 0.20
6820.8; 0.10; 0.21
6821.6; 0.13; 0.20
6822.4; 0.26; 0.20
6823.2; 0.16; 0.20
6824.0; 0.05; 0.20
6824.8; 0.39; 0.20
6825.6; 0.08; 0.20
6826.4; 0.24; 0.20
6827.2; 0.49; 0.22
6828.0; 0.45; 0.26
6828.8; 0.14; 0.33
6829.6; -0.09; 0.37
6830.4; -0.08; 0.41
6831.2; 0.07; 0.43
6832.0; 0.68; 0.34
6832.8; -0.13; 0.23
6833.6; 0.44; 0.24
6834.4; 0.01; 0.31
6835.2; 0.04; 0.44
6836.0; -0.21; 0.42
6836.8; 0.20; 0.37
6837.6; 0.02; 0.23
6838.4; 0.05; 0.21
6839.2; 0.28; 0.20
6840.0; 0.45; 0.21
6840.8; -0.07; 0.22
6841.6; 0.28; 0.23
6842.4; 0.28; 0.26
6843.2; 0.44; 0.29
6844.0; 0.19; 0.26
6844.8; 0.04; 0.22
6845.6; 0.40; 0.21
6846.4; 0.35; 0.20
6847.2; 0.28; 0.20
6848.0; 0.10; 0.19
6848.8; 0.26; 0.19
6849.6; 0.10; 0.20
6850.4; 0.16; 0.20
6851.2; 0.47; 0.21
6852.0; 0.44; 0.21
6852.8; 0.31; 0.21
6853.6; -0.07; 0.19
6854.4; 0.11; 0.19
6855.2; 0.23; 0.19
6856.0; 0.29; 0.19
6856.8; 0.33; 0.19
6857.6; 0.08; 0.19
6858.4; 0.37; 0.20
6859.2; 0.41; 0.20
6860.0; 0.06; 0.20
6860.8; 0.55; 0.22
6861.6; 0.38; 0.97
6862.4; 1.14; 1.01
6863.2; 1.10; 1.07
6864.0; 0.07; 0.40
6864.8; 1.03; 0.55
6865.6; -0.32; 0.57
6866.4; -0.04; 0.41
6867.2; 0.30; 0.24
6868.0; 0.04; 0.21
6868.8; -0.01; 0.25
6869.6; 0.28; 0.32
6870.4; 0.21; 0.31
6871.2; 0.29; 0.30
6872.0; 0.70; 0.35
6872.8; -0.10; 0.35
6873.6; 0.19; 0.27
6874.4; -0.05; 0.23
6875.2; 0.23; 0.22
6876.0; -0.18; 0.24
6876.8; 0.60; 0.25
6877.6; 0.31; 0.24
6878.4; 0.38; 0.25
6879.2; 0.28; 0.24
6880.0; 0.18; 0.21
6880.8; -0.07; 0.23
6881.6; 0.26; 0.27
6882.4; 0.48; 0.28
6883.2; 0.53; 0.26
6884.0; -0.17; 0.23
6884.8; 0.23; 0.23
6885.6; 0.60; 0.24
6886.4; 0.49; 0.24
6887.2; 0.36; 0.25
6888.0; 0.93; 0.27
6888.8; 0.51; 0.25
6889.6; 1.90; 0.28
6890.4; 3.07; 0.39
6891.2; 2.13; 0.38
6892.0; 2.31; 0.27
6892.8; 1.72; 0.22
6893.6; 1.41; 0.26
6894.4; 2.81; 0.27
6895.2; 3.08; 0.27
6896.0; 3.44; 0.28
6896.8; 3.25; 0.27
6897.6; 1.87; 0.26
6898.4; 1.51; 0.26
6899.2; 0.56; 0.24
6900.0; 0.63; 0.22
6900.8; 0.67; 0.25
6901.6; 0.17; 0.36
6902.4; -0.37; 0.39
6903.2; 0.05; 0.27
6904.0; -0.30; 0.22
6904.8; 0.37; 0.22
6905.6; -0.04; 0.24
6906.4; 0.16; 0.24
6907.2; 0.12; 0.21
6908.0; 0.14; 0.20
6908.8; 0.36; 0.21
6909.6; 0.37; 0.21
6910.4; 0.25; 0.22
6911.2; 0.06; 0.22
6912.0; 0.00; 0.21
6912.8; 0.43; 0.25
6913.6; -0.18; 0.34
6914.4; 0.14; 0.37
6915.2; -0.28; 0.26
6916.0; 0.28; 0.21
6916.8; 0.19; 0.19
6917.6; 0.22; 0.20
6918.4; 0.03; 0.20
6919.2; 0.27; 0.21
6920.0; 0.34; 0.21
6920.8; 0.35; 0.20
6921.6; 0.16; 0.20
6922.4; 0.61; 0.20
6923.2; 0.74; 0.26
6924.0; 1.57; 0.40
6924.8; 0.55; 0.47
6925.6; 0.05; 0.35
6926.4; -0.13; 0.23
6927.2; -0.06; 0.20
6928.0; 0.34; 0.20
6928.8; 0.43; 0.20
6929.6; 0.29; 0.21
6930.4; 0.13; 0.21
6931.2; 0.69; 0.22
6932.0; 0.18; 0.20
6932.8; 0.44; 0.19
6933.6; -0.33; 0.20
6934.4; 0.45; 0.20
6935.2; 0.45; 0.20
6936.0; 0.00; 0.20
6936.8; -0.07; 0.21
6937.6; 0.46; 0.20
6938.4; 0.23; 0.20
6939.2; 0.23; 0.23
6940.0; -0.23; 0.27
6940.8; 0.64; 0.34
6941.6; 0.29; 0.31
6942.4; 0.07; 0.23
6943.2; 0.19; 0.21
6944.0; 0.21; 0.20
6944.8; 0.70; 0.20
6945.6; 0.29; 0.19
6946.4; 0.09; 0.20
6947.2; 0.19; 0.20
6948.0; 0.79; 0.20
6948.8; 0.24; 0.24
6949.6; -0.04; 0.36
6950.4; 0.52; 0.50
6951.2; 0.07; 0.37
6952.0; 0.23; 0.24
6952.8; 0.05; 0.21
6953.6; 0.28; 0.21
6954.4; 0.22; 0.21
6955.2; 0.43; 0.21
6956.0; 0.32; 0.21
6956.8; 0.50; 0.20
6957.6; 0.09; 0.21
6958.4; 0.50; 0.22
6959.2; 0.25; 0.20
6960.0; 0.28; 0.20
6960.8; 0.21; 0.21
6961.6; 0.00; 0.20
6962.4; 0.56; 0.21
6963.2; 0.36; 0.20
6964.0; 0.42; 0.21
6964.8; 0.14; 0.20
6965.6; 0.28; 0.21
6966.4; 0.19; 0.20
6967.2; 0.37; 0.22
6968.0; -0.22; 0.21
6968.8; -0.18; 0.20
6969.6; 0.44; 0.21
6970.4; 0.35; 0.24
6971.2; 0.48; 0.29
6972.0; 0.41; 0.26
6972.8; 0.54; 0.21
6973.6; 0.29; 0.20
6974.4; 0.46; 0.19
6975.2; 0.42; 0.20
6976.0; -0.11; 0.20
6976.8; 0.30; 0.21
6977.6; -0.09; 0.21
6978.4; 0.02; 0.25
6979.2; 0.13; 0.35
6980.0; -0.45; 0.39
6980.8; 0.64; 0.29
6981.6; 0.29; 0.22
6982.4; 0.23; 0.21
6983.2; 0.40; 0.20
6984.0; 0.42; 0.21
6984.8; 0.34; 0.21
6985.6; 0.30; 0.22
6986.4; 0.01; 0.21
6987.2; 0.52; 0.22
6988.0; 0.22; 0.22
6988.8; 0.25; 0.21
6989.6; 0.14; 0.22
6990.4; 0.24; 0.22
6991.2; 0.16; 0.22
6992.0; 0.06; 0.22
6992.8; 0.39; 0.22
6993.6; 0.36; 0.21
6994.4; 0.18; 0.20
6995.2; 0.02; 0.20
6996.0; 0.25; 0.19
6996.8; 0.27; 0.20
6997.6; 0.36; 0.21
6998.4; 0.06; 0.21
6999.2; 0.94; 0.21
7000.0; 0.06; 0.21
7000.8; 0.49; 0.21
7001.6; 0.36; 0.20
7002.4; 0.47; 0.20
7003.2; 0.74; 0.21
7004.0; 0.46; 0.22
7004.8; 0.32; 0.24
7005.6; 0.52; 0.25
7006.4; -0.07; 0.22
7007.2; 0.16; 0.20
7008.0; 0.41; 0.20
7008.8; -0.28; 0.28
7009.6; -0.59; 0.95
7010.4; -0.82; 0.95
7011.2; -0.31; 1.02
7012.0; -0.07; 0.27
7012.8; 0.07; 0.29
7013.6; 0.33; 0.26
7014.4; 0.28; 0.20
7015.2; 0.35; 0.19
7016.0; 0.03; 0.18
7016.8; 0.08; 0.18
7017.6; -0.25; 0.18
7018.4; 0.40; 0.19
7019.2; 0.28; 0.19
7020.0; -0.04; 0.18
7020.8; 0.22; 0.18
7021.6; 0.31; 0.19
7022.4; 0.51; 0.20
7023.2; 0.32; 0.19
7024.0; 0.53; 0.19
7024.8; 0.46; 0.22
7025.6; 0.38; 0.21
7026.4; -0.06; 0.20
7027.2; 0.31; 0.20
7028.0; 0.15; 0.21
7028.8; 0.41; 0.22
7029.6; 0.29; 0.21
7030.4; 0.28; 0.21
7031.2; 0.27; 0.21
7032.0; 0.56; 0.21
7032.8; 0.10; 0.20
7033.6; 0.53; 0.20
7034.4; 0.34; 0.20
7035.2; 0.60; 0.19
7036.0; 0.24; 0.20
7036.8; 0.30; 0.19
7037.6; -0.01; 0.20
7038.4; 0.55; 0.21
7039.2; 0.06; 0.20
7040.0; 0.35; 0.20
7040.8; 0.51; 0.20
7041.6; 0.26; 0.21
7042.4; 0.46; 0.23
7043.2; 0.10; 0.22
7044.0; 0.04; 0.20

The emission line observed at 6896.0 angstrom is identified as [O II] 3727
